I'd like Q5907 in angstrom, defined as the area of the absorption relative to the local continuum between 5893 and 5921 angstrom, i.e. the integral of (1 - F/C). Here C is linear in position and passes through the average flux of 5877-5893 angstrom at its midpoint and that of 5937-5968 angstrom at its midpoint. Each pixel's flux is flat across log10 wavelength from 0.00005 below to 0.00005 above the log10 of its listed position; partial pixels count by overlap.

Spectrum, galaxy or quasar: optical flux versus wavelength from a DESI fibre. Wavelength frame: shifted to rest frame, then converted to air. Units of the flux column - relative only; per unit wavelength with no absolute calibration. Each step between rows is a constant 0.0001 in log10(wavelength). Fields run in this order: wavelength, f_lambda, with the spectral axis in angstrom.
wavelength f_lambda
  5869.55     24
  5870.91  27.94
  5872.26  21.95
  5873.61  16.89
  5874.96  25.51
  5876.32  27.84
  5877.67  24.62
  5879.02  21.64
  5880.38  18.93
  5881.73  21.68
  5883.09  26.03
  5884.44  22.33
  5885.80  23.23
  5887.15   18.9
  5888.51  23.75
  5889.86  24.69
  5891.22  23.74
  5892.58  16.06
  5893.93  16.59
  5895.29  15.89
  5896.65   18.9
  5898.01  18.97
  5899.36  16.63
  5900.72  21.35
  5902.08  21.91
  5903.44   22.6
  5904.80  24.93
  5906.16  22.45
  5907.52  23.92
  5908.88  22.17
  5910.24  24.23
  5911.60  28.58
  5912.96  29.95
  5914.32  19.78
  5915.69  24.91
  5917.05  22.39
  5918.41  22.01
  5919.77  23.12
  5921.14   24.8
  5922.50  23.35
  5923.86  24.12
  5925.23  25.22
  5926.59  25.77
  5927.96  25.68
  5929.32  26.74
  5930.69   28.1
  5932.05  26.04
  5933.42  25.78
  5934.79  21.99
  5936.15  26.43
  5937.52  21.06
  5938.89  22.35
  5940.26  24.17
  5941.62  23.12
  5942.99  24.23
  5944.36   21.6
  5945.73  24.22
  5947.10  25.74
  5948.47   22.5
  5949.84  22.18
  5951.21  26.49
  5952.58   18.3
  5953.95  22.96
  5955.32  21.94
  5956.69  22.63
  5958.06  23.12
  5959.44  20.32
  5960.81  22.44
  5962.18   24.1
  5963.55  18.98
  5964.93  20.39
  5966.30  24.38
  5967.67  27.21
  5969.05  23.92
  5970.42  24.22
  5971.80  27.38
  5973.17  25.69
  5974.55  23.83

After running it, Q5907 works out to 0.4 angstrom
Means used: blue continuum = 22.2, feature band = 22.1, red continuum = 22.8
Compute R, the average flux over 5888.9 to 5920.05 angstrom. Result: 22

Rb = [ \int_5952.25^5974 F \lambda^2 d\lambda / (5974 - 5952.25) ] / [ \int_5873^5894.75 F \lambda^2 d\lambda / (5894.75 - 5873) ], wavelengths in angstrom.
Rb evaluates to 1.1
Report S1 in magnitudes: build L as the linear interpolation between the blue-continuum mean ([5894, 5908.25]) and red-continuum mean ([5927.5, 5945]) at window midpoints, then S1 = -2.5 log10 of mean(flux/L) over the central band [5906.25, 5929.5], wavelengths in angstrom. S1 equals -0.09 mag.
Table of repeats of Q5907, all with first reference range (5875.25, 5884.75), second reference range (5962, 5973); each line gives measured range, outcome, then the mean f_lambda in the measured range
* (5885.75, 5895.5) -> 1.28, 20.4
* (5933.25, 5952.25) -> 0.18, 23.5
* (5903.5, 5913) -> -0.45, 24.7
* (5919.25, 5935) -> -0.99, 25.2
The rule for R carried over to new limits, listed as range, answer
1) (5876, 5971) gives 23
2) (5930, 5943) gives 24.3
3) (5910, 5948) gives 24.5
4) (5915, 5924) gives 23.5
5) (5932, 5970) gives 23.1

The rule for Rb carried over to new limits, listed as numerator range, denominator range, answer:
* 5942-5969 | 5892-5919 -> 1.07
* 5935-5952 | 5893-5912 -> 1.13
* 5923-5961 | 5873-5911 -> 1.11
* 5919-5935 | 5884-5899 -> 1.26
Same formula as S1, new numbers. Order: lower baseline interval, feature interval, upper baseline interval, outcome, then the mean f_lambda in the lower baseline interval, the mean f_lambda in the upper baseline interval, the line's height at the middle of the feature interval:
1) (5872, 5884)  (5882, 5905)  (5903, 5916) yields 0.13 mag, 22.8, 24.4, 23.6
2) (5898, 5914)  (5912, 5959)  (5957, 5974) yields -0.02 mag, 23.3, 23.5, 23.4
